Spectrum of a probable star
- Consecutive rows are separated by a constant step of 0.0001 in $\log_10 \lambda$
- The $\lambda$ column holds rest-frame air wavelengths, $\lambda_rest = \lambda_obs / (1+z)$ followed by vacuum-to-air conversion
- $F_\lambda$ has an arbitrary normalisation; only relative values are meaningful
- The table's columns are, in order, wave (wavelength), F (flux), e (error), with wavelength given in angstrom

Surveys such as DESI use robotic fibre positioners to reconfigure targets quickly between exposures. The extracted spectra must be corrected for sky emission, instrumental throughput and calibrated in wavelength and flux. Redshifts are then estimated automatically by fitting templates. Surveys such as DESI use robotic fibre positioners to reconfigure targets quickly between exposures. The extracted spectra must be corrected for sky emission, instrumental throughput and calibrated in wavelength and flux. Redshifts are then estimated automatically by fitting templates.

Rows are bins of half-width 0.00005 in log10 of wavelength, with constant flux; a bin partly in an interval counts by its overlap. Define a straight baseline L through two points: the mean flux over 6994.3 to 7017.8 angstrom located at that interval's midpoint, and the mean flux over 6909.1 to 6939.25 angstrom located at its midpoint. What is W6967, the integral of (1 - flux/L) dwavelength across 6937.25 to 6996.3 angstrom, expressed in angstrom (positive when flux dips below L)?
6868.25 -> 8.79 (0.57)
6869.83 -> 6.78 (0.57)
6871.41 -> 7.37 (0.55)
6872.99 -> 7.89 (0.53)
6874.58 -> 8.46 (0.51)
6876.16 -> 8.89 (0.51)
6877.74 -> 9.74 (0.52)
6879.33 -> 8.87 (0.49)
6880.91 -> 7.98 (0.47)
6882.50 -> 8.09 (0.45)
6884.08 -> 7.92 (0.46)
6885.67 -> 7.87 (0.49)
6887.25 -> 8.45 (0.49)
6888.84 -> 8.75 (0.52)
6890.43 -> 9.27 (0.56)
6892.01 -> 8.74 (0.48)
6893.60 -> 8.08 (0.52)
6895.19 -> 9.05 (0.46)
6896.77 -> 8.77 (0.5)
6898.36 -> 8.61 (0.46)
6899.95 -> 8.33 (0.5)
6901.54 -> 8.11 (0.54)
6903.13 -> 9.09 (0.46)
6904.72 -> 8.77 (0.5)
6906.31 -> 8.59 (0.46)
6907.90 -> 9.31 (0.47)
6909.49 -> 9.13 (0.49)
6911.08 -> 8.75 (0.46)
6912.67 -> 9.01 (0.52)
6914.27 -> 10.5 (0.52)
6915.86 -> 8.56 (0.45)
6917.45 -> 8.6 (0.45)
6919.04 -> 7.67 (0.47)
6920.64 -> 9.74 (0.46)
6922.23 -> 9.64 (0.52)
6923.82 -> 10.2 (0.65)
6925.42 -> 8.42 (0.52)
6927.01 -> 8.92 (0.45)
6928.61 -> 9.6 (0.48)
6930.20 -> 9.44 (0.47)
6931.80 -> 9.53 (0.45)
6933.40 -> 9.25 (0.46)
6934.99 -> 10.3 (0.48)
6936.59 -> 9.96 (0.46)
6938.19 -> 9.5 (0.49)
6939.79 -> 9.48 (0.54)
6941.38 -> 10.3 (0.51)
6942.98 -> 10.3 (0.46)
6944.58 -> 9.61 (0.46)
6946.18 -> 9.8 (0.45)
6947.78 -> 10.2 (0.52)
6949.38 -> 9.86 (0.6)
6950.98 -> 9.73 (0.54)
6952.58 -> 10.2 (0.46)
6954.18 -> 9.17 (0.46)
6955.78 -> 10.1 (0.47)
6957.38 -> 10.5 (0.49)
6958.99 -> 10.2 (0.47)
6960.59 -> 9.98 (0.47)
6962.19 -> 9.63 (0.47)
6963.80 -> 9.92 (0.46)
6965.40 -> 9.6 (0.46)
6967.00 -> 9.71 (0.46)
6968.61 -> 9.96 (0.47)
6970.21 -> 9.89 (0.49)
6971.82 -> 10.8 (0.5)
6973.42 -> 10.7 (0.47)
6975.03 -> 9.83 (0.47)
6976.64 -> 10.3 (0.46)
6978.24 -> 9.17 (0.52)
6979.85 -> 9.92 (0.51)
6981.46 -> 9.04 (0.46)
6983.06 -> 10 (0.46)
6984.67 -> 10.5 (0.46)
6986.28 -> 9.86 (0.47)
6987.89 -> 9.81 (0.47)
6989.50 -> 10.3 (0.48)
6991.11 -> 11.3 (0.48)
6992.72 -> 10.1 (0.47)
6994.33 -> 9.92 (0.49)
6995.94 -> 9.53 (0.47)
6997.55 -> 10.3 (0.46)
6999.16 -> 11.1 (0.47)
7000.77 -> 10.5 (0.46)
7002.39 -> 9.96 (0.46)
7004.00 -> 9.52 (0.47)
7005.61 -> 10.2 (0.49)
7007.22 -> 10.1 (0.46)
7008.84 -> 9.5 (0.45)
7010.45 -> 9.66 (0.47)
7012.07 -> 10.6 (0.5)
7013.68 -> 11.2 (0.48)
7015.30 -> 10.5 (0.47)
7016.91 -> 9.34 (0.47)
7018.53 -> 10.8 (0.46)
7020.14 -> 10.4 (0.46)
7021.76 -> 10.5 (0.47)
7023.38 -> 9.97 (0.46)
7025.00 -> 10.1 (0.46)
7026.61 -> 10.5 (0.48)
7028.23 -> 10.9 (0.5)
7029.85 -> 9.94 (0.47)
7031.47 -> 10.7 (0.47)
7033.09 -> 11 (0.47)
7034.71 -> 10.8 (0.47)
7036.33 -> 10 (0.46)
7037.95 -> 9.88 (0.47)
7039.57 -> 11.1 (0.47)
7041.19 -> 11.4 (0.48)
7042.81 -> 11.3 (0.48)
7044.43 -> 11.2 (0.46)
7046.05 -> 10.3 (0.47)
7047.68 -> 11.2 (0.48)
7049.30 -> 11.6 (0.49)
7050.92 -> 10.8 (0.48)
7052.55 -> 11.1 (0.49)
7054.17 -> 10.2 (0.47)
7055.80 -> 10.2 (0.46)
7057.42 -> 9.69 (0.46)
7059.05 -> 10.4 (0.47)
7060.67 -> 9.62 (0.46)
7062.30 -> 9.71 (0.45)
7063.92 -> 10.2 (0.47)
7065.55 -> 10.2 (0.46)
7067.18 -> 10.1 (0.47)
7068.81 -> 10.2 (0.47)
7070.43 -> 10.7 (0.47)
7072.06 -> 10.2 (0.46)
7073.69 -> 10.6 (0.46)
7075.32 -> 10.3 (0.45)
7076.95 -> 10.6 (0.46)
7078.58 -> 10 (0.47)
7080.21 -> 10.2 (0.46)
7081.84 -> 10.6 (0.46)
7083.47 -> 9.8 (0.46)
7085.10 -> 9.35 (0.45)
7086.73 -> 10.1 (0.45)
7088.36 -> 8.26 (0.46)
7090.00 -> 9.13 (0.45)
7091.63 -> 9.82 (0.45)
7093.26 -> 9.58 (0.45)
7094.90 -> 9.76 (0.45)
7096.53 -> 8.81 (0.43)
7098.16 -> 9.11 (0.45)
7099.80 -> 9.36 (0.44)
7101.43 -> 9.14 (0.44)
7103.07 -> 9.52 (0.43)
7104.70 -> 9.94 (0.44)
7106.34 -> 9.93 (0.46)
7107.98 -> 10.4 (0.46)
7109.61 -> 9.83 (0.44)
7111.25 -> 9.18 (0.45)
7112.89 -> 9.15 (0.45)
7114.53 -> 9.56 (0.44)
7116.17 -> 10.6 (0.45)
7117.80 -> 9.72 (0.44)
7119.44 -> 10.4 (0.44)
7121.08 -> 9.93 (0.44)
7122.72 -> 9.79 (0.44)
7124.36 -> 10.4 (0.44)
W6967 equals -1.4 angstrom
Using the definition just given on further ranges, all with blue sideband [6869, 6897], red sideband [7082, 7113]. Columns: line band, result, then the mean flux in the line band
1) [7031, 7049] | -3.2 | 10.8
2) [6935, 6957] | -3.0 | 9.89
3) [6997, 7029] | -4.3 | 10.3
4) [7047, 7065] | -2.2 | 10.4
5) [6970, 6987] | -2.1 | 10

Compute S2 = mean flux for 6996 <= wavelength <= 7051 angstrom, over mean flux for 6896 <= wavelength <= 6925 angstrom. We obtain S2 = 1.17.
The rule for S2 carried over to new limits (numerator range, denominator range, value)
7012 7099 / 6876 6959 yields 1.12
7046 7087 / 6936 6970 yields 1.04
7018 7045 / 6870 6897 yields 1.26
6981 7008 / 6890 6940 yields 1.12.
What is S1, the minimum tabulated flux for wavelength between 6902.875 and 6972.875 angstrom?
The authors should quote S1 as 7.67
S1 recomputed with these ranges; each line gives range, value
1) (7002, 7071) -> 9.34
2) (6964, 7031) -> 9.04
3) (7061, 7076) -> 9.71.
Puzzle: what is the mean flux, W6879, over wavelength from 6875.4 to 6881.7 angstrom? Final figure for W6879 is 8.87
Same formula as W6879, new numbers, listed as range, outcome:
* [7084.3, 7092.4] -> 9.33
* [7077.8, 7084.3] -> 10.2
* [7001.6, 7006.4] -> 9.9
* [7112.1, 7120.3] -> 9.89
